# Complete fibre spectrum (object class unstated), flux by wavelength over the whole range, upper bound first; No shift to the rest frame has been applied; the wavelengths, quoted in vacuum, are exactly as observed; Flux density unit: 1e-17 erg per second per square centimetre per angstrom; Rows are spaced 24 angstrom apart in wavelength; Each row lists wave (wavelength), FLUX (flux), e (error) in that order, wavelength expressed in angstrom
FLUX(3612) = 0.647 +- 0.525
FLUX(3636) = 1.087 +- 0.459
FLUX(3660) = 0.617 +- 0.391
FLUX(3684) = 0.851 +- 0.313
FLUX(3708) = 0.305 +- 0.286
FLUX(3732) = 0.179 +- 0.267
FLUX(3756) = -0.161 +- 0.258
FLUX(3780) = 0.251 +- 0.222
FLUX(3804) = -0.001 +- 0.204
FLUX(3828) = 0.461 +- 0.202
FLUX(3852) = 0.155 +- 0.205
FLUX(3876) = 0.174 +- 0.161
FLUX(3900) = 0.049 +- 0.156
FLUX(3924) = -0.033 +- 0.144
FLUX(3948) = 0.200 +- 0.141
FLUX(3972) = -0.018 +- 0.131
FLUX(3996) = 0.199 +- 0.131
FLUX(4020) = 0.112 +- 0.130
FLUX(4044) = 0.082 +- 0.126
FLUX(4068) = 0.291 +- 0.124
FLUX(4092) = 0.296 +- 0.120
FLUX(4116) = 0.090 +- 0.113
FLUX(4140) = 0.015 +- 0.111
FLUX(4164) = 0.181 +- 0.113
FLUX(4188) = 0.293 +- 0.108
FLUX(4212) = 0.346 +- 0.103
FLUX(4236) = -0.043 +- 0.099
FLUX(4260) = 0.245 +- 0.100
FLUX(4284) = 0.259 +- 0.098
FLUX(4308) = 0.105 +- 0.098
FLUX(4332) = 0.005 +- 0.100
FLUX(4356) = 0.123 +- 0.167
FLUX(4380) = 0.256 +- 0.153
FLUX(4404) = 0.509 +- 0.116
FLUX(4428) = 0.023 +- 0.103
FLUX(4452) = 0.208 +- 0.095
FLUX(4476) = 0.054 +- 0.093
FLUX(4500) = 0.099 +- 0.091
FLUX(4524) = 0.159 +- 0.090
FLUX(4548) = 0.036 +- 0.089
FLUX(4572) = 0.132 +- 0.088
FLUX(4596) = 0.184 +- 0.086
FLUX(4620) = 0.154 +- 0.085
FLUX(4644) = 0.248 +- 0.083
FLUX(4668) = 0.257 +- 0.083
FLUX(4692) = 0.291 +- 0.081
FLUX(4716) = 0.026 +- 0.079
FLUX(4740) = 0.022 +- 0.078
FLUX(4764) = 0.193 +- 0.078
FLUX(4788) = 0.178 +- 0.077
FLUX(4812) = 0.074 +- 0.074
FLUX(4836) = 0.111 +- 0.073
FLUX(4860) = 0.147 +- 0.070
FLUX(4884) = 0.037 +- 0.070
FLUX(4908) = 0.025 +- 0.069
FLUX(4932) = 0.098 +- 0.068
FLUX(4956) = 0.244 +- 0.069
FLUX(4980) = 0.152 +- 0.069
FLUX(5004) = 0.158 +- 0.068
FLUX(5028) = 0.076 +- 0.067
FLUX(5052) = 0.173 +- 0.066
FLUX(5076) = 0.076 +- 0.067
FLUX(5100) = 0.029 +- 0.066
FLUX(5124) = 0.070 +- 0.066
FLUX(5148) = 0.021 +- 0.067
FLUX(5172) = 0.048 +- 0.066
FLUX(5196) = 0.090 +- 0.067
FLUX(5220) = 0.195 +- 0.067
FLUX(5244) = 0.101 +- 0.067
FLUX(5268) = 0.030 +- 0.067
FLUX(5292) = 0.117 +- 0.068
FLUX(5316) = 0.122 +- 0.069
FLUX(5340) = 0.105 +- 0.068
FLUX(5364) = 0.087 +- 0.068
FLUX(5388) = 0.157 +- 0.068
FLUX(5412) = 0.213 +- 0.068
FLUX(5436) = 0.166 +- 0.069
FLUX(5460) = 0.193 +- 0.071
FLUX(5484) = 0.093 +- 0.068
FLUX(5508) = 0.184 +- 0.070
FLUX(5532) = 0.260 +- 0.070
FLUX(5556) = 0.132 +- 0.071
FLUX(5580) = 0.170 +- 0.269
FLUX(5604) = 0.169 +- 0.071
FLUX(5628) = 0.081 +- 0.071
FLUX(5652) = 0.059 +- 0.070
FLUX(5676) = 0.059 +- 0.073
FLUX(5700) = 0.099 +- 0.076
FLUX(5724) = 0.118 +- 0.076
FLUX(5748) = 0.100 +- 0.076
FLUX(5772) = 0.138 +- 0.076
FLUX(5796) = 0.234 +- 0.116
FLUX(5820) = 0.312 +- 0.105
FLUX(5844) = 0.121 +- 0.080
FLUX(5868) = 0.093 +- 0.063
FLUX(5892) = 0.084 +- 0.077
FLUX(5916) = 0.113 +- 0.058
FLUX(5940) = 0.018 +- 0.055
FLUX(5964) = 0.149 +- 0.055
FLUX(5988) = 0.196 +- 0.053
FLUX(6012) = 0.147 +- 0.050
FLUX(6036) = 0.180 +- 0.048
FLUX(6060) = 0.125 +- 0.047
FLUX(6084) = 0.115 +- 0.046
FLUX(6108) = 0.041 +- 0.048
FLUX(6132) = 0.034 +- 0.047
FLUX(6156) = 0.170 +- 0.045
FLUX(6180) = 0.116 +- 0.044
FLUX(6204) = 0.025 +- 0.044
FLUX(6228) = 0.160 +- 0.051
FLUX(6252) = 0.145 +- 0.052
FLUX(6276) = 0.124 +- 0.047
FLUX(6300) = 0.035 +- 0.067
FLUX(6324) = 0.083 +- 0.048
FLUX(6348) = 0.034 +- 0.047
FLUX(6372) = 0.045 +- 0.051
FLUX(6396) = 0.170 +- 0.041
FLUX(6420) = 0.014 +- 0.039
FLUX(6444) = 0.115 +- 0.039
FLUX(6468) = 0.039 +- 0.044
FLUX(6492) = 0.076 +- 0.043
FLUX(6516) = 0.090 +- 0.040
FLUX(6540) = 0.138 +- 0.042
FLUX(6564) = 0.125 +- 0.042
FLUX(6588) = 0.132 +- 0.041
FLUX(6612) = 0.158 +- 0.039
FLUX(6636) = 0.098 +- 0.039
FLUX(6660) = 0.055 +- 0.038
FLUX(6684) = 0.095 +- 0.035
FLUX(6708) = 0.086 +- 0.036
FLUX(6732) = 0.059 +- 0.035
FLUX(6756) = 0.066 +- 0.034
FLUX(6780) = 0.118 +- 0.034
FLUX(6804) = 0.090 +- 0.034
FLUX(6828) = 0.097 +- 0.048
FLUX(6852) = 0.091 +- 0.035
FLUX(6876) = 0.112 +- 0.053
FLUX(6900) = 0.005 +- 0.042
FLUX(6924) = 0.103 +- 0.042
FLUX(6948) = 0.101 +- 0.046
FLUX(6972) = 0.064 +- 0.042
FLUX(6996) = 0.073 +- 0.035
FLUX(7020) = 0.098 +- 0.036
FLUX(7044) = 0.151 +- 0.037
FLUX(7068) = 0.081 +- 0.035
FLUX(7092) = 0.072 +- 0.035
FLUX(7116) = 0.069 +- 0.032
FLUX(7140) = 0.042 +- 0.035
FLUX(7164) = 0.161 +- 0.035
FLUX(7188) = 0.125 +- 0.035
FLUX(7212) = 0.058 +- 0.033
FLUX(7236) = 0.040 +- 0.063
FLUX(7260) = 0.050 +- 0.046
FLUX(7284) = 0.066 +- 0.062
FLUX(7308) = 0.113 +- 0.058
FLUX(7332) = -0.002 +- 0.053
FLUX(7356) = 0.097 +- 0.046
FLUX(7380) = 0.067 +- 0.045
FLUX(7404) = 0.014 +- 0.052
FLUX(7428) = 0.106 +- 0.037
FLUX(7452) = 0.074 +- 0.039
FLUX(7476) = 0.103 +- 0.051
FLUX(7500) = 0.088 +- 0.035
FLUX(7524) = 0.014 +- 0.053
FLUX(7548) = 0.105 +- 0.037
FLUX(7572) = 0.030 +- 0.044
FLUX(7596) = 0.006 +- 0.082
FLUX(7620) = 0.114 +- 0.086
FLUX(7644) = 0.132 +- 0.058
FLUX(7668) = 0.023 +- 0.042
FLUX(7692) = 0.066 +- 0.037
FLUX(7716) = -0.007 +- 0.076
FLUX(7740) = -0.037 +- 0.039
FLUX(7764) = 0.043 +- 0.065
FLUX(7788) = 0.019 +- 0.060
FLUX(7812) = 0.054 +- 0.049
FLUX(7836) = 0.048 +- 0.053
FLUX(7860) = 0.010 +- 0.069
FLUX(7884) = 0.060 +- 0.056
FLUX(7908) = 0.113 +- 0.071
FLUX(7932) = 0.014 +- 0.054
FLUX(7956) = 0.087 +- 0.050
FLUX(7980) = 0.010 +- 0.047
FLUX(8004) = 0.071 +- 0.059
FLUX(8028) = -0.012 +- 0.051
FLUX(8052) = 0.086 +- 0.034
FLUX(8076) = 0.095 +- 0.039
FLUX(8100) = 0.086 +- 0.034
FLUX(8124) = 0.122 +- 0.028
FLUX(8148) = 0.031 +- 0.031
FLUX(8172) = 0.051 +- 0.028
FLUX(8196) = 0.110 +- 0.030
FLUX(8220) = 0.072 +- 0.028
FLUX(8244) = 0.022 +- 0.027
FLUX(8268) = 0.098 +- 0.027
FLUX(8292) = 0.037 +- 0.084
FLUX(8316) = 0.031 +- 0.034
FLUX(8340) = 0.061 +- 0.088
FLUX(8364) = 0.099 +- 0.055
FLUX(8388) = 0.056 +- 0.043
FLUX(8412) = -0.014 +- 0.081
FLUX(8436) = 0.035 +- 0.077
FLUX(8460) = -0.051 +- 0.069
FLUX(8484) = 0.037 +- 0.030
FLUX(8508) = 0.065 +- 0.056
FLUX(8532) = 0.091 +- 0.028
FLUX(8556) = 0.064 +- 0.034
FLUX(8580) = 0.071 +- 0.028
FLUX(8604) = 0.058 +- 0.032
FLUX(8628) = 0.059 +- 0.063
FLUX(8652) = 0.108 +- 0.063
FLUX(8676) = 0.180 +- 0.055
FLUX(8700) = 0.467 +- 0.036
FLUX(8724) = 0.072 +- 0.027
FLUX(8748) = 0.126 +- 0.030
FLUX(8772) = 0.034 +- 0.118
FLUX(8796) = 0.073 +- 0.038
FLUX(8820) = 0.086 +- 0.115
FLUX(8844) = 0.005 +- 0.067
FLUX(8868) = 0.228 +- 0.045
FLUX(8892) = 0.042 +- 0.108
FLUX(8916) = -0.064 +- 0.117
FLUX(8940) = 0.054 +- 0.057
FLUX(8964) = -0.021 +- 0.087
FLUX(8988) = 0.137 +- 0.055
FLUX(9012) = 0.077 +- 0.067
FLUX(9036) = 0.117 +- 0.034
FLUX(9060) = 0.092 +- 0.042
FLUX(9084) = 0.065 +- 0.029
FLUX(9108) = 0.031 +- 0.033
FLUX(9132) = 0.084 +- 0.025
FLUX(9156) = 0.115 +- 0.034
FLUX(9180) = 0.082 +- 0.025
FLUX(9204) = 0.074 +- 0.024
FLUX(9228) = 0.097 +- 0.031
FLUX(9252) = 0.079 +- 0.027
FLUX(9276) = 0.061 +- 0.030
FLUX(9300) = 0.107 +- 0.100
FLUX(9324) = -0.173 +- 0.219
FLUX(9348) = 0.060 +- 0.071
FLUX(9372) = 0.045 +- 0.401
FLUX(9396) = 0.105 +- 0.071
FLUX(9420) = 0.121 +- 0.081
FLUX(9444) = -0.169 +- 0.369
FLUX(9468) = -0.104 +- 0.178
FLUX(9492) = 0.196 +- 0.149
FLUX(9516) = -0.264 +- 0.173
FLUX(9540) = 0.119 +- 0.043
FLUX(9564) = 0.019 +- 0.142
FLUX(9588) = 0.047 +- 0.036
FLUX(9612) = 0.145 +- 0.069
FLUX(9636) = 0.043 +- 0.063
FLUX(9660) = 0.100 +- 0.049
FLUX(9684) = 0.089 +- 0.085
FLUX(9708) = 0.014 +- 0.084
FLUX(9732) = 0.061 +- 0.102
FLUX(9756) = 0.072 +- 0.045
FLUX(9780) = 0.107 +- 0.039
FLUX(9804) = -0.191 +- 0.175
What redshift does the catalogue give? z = 1.331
